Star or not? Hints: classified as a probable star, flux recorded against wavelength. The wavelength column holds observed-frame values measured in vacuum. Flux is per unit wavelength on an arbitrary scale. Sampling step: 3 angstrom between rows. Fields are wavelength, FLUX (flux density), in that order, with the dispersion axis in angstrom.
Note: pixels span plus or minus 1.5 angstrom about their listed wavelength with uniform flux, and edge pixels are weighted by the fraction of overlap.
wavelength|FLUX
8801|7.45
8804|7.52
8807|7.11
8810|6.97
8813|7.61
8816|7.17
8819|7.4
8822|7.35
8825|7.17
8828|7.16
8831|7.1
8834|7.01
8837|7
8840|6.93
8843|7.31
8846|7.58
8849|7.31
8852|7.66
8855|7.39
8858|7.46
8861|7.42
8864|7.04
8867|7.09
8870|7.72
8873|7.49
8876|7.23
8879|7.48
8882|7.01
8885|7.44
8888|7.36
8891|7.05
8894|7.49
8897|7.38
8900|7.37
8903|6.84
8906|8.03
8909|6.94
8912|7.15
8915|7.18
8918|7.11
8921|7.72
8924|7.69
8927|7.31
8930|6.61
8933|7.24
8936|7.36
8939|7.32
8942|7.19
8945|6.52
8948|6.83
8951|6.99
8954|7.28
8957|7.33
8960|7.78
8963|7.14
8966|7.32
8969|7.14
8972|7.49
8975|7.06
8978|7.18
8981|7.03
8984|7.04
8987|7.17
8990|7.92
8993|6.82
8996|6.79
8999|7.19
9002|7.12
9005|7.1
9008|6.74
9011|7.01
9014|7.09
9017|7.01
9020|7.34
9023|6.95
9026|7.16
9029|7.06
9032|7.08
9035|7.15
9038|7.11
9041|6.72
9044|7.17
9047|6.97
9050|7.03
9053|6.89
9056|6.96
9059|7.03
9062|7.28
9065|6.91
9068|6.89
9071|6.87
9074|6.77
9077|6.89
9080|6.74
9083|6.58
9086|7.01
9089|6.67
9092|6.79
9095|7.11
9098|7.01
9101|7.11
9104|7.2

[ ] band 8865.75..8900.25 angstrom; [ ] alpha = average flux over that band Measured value 7.34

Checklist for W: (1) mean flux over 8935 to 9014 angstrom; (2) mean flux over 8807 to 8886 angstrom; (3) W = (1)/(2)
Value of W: 1.0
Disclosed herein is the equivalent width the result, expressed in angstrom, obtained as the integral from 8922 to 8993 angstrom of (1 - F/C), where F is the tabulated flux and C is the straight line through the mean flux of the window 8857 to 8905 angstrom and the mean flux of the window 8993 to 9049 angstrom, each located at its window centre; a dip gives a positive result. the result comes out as -0.5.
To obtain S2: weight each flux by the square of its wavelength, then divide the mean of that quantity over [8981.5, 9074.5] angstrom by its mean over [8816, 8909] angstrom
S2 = 1.0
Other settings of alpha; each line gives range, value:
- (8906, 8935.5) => 7.26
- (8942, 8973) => 7.18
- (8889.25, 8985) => 7.22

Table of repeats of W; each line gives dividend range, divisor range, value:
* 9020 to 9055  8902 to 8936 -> 0.97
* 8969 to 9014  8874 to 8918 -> 0.98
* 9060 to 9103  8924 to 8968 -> 0.96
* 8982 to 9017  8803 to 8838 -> 0.98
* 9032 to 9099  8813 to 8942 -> 0.95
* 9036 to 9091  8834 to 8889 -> 0.94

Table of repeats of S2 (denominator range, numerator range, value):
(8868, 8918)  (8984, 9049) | 0.99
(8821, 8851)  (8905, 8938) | 1.03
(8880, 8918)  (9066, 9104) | 0.99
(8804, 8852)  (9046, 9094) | 1.01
